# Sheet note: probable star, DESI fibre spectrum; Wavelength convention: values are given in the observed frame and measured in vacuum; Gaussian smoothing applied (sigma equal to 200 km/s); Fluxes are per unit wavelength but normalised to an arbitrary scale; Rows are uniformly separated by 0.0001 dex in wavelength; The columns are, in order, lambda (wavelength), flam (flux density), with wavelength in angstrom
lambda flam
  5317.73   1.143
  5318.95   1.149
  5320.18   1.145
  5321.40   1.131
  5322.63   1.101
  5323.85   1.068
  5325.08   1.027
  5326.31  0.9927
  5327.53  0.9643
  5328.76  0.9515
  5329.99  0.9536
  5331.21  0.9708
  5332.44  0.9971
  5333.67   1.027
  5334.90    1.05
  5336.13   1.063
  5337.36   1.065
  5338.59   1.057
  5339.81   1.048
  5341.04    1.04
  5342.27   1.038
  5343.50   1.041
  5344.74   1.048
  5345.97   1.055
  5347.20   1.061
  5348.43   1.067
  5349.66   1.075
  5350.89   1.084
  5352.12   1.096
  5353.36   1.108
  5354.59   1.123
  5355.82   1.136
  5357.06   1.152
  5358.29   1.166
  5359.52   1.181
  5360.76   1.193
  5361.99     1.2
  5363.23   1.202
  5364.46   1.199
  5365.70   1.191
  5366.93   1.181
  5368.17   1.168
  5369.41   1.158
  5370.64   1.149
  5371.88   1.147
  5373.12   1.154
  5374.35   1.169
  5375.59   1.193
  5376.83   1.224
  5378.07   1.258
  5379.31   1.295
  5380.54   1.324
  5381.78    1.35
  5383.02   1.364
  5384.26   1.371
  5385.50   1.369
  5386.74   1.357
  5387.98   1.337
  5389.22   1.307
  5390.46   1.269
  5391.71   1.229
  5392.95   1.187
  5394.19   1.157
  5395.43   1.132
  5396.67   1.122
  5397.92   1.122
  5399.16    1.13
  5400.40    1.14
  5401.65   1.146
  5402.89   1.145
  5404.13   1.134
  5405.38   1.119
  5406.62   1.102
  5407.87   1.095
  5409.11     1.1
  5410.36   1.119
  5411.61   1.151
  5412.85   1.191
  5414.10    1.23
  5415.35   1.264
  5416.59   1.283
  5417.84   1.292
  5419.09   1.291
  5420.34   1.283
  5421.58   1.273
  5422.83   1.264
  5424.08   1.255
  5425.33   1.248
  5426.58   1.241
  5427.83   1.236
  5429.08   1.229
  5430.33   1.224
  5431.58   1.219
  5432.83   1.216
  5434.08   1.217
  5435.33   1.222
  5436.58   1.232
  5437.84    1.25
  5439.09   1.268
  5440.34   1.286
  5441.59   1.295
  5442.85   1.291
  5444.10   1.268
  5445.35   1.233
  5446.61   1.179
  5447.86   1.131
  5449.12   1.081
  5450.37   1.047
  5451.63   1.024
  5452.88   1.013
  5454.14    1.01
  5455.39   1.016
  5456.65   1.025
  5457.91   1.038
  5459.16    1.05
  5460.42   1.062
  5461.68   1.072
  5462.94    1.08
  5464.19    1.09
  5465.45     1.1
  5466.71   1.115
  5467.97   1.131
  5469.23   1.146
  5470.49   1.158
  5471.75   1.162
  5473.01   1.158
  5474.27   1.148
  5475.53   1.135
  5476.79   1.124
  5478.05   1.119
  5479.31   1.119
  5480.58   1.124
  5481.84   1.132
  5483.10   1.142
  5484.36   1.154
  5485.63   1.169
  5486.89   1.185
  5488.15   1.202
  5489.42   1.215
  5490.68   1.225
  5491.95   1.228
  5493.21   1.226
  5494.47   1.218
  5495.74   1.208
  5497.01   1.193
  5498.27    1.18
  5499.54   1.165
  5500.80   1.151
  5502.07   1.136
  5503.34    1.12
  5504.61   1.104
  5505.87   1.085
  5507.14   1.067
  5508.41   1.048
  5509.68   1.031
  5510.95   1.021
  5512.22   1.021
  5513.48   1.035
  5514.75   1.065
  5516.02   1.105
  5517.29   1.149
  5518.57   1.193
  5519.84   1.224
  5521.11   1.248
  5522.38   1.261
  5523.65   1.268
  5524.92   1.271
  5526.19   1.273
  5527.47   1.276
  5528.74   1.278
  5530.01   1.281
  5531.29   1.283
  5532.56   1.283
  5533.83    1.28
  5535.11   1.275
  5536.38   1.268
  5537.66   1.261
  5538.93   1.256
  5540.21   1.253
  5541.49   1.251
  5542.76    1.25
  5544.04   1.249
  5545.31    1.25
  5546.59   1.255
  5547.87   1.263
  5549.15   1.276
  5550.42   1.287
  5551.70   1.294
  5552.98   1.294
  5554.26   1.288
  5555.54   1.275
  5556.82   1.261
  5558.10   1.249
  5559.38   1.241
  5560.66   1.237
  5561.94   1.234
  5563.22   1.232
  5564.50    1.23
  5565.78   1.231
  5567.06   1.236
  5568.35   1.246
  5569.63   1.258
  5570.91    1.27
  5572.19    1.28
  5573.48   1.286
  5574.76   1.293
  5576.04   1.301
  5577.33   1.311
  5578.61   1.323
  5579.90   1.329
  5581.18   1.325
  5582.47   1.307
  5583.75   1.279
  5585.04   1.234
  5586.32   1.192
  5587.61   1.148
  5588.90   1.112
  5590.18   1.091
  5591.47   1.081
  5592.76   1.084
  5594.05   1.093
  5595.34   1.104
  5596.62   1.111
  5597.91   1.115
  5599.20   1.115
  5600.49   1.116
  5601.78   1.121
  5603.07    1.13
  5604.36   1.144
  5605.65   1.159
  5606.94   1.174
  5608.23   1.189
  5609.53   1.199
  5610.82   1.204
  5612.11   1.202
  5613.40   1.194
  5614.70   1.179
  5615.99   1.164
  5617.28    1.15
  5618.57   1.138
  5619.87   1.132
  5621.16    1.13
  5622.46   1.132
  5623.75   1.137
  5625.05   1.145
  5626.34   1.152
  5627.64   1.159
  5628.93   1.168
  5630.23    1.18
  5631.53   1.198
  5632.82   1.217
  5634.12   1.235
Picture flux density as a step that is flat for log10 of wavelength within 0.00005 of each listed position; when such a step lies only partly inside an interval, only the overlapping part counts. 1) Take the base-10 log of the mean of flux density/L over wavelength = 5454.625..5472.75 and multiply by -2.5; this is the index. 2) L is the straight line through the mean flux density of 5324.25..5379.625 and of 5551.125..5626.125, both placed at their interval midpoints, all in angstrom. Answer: 0.06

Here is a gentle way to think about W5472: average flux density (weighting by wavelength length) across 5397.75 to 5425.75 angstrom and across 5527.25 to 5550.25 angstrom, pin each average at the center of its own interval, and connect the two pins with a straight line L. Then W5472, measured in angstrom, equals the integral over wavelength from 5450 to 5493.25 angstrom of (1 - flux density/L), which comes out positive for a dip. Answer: 3.86 angstrom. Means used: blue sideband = 1.19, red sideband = 1.27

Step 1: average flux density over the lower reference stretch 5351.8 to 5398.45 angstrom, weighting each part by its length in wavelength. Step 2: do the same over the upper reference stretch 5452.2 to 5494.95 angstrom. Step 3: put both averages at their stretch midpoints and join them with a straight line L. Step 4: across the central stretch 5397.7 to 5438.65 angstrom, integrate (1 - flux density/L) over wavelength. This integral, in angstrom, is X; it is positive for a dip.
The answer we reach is -1.0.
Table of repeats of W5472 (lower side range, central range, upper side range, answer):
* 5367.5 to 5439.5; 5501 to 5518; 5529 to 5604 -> 2.1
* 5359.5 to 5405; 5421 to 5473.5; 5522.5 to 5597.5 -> 2.7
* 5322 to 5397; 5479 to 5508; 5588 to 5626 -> -0.5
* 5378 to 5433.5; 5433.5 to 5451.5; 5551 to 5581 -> 0.4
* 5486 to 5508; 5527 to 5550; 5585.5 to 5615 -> -2.1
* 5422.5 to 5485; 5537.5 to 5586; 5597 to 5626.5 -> -4.8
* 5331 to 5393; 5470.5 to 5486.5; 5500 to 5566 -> 0.7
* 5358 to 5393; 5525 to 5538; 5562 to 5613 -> -0.7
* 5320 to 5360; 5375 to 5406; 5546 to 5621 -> -3.9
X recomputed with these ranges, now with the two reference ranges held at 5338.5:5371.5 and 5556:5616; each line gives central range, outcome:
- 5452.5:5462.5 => 1.0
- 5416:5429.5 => -1.4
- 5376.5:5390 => -2.3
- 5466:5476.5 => 0.2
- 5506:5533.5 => 0.1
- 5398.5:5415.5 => -0.1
